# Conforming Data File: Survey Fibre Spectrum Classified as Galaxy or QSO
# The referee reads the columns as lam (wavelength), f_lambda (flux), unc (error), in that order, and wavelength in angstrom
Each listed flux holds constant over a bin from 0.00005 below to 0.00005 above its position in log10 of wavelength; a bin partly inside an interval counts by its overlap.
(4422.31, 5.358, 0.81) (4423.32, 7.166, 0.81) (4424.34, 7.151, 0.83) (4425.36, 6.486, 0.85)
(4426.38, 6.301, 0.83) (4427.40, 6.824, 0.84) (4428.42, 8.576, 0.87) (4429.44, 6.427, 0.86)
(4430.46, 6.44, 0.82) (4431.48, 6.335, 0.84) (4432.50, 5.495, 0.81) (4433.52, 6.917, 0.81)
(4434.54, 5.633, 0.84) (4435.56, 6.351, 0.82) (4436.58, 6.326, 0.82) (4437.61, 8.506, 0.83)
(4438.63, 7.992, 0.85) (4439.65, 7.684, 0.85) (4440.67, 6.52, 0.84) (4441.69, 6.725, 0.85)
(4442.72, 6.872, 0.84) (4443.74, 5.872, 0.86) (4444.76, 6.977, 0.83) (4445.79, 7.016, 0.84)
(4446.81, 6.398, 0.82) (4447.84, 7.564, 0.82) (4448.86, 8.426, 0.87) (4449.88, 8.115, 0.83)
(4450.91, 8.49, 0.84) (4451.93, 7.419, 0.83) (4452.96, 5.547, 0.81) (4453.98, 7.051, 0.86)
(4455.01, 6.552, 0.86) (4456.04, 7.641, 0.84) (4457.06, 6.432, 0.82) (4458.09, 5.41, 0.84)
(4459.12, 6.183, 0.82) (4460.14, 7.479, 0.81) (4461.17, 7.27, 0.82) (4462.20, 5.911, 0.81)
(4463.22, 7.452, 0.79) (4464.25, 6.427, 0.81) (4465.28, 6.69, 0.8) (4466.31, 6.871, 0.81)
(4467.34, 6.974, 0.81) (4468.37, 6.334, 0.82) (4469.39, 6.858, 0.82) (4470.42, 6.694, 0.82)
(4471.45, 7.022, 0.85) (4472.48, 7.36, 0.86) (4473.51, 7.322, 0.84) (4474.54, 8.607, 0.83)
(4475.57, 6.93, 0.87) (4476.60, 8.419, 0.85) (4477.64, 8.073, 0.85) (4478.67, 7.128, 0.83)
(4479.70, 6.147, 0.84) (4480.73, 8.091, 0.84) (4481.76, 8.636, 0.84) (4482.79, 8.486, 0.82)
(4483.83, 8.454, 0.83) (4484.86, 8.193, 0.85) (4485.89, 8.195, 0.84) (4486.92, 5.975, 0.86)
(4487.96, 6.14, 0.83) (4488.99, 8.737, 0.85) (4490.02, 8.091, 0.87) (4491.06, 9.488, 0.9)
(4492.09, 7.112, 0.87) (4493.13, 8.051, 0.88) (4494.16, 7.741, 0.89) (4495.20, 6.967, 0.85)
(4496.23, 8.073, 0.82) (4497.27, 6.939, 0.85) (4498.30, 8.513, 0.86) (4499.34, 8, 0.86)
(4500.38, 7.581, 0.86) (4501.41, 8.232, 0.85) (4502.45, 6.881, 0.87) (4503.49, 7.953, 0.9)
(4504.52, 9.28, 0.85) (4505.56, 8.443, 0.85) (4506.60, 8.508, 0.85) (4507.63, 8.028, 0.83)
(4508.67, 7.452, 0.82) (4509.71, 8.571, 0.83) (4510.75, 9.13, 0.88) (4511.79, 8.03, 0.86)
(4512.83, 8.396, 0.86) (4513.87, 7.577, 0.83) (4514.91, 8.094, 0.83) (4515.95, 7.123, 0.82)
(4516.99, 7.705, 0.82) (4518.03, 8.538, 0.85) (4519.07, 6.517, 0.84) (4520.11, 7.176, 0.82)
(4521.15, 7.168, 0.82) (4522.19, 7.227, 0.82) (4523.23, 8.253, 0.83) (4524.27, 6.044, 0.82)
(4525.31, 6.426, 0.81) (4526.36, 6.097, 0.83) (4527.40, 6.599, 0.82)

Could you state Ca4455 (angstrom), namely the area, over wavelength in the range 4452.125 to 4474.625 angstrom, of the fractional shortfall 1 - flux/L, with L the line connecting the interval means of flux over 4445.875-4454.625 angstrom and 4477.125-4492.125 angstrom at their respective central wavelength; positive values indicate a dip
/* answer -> 2.20 angstrom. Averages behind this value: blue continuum 7.35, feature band 6.8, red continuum 7.82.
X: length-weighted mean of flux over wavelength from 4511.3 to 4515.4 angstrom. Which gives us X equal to 8.02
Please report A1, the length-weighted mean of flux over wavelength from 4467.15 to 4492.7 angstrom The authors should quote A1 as 7.59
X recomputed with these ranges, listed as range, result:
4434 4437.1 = 6.1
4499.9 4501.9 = 7.93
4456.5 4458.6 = 5.97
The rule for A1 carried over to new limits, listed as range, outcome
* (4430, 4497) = 7.19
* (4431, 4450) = 6.91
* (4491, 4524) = 7.86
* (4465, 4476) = 7.07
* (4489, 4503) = 7.85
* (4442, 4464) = 6.95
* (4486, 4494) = 7.69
